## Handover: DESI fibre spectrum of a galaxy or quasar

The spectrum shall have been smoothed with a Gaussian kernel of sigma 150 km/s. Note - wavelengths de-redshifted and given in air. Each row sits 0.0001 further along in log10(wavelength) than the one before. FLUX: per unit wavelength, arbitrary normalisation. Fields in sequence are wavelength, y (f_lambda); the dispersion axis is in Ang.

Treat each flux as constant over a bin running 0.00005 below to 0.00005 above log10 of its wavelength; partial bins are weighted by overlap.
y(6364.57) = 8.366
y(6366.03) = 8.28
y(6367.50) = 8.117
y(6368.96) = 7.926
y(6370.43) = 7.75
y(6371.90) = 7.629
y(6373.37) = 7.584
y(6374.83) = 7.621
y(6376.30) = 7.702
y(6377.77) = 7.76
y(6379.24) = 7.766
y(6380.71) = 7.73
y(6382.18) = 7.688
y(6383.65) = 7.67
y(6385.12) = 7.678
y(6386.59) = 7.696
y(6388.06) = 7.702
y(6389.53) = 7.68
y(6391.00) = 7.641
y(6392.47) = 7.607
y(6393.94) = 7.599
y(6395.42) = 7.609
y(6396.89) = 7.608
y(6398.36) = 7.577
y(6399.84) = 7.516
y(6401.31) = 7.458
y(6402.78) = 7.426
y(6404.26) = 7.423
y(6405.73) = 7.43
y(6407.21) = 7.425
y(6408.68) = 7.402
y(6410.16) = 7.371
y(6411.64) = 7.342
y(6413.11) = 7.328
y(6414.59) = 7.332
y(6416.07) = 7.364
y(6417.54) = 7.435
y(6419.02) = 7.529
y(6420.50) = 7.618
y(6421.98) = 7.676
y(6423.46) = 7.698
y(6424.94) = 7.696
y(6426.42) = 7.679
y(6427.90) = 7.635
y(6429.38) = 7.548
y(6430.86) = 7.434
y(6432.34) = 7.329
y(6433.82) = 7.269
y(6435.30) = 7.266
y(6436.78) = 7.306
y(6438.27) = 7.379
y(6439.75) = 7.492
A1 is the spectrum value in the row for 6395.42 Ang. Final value 7.609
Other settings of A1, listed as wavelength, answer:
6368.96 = 7.926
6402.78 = 7.426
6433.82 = 7.269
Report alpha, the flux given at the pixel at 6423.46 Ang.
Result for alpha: 7.698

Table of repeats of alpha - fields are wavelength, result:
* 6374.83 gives 7.621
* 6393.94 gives 7.599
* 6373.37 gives 7.584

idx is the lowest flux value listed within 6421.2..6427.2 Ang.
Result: 7.676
